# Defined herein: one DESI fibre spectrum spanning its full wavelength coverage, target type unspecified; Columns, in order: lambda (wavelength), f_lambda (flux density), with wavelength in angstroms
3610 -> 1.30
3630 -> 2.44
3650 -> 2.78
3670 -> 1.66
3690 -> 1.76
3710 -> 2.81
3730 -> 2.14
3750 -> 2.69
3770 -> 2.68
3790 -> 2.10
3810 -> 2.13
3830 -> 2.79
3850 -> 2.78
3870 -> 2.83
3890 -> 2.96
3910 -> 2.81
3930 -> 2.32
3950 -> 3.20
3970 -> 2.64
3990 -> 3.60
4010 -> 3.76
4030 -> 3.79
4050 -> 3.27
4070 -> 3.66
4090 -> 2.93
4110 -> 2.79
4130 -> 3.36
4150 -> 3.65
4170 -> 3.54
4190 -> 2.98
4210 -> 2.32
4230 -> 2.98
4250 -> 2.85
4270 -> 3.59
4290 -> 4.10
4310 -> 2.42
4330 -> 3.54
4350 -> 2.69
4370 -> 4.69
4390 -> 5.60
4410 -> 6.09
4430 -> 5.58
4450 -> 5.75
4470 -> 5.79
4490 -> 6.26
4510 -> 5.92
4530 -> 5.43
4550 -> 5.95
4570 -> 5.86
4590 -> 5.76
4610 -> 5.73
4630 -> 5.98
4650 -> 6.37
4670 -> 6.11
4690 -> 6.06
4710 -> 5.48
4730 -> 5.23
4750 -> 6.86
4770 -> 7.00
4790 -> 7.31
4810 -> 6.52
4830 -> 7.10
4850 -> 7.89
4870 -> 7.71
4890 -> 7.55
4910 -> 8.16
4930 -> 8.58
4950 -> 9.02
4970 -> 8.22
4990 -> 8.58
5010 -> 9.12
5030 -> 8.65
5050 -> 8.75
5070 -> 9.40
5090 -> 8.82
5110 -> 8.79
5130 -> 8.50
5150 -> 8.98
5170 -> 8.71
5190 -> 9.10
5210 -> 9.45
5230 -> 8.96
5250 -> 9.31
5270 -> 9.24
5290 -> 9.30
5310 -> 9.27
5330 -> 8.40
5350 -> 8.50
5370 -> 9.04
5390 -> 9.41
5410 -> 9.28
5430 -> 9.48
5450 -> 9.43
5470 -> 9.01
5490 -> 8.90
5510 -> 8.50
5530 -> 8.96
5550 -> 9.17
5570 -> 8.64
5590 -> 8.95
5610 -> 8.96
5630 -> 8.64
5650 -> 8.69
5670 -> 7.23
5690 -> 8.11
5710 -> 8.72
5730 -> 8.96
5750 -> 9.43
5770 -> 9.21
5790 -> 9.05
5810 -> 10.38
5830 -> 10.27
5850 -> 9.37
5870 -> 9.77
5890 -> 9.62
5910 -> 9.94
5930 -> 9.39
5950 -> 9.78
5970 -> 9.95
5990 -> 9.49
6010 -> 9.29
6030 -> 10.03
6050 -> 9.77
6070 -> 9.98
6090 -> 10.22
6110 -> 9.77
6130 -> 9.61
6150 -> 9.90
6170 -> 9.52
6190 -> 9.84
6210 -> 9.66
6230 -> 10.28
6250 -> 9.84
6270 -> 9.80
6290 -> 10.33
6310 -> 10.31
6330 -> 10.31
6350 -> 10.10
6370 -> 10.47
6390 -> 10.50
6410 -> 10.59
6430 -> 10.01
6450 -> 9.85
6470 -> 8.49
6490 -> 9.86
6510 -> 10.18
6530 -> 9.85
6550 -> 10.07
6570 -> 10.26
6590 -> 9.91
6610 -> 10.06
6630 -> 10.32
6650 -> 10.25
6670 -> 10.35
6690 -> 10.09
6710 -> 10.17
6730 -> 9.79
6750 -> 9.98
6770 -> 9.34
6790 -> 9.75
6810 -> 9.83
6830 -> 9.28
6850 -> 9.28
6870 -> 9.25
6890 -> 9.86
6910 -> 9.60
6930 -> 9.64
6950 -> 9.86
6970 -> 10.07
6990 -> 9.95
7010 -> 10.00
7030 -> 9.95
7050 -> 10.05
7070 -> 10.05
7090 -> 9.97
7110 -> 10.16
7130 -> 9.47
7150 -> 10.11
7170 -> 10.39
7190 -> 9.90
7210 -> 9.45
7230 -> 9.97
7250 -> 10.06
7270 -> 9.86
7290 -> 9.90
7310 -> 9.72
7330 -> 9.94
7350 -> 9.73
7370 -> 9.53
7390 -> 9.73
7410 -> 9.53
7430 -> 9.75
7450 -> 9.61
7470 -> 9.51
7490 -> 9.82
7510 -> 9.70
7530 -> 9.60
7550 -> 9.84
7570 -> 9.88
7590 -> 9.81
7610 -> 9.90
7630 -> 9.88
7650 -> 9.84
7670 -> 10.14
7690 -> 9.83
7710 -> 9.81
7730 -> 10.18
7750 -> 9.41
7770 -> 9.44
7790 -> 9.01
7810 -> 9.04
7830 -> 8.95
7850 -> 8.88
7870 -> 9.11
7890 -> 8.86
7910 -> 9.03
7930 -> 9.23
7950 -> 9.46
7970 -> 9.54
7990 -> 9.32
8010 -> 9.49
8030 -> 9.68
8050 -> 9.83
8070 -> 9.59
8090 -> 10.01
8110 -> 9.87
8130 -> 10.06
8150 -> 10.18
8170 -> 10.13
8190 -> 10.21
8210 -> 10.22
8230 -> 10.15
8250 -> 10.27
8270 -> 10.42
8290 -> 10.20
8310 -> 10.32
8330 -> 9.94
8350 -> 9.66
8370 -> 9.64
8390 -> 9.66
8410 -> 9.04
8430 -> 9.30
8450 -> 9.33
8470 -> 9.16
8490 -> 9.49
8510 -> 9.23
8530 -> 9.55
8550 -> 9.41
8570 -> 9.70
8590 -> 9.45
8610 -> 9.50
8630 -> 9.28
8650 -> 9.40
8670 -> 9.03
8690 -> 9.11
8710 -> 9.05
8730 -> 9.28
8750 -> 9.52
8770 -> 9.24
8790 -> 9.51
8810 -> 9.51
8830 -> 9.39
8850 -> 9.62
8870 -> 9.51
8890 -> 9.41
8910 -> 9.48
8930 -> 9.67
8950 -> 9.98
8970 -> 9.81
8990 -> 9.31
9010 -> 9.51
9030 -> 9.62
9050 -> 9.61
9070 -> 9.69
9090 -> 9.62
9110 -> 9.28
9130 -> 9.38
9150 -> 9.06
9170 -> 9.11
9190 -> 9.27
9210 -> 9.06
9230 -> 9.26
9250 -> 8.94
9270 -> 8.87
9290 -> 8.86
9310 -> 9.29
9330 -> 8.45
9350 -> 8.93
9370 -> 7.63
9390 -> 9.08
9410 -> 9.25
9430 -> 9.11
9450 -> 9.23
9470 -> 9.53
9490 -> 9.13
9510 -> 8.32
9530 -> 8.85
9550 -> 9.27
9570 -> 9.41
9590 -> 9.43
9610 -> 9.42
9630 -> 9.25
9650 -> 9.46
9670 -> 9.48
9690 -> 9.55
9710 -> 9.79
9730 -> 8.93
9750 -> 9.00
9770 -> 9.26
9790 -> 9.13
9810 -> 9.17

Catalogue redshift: 0.097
